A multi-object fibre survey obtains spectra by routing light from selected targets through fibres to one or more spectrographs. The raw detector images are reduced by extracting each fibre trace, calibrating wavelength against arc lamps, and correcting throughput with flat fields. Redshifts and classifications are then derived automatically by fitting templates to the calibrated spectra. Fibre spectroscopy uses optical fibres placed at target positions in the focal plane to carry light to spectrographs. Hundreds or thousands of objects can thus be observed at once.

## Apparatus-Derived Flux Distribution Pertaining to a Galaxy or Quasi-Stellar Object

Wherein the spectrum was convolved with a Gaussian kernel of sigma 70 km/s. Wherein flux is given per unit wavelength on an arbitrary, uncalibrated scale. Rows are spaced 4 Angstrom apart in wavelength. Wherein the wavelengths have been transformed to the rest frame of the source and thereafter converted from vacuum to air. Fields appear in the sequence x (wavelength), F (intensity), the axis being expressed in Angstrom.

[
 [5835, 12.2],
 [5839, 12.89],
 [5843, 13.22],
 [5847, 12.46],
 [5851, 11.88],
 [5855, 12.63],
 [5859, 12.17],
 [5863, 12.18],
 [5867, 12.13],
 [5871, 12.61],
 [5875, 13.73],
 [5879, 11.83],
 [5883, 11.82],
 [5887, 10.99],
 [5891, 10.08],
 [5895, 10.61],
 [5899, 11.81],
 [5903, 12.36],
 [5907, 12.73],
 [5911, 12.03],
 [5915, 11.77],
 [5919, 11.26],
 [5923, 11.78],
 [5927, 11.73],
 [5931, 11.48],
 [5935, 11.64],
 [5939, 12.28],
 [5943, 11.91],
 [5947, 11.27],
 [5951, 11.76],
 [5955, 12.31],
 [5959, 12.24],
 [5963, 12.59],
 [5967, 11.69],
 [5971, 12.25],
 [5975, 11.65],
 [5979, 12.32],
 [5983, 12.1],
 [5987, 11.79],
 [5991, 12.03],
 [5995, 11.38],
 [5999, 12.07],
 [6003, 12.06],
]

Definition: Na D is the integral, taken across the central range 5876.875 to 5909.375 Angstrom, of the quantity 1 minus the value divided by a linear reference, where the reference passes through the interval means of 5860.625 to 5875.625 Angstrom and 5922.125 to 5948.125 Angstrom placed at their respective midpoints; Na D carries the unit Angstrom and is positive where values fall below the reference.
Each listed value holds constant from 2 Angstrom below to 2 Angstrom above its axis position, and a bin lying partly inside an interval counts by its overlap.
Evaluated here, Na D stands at 1.86 Angstrom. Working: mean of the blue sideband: 12.6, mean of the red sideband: 11.7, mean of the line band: 11.5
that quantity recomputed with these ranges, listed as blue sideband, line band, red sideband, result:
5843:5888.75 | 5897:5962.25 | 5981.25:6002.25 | 0.9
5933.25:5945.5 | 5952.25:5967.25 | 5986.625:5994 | -0.4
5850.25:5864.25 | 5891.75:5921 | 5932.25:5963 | 0.9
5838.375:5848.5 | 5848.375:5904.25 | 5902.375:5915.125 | 2.9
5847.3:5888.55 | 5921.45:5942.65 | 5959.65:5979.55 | 0.6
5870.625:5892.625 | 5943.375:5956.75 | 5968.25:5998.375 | 0.1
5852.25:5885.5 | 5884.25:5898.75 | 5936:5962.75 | 1.7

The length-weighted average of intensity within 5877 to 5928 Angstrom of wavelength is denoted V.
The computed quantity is 11.6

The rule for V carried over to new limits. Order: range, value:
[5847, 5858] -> 12.3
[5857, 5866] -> 12.2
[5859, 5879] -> 12.5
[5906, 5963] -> 11.9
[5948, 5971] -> 12.1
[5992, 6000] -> 11.7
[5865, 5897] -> 11.7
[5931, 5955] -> 11.8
